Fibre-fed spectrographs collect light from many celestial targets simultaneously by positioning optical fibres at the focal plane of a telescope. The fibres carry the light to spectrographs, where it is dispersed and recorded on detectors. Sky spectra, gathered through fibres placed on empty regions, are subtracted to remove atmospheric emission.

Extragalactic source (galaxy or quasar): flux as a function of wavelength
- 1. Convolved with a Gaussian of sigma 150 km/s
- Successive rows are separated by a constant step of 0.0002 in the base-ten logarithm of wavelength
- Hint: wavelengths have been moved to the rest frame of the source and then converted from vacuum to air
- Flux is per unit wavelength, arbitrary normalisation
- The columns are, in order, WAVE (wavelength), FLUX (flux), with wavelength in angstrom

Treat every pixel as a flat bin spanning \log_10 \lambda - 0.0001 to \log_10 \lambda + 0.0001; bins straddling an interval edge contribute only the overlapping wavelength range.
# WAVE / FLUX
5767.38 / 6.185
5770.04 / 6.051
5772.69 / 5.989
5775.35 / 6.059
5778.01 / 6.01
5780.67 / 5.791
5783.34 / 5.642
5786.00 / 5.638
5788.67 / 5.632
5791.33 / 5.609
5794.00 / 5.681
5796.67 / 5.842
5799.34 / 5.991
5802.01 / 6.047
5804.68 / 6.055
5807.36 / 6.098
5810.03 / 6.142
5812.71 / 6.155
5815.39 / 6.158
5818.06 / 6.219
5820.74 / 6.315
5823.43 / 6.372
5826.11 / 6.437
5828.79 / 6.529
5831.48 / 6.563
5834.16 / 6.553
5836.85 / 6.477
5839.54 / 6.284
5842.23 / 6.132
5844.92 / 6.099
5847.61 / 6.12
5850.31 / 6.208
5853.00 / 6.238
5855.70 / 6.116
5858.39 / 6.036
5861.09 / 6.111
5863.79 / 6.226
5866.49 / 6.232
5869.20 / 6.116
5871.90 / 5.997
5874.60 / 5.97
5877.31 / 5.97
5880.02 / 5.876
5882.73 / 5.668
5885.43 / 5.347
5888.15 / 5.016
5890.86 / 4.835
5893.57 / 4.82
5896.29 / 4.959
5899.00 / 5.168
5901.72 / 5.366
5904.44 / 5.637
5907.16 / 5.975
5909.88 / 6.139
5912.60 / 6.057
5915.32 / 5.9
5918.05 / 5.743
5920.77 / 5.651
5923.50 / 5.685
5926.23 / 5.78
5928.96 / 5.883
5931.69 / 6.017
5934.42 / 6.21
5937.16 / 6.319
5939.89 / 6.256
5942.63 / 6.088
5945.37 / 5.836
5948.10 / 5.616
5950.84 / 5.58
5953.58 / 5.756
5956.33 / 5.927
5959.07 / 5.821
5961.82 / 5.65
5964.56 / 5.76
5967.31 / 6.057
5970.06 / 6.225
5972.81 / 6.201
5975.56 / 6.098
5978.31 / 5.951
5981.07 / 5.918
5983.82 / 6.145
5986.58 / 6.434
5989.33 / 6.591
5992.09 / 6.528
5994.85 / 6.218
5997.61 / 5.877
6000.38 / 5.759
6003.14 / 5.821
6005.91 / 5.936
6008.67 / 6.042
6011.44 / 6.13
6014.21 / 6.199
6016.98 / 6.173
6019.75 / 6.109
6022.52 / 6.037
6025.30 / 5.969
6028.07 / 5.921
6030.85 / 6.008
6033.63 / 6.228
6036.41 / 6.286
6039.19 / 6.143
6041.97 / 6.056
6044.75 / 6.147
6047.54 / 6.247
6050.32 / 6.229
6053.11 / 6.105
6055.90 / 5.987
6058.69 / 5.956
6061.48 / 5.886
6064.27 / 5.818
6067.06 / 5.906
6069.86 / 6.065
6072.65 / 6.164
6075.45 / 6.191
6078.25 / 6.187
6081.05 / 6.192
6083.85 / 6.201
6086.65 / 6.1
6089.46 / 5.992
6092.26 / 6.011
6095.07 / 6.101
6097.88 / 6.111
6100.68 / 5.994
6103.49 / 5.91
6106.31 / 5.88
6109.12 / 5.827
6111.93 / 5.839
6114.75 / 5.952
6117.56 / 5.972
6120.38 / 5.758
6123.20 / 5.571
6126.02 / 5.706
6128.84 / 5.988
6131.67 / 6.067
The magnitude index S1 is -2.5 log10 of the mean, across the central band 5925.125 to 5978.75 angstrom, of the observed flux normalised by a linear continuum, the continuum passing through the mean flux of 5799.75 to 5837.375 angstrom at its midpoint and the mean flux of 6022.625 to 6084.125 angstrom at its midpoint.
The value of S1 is 0.039 mag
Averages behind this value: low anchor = 6.28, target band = 5.95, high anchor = 6.08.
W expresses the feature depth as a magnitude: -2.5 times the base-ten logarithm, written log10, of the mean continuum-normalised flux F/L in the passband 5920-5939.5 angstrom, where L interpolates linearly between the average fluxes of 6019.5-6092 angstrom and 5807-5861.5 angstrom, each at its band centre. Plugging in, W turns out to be 0.04 mag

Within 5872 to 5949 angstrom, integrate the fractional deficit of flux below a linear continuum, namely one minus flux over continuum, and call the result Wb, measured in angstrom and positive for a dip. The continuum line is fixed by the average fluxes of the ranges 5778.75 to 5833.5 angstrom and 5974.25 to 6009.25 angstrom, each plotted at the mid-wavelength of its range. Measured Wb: 4.7 angstrom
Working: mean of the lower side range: 6.05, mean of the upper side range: 6.1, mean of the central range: 5.71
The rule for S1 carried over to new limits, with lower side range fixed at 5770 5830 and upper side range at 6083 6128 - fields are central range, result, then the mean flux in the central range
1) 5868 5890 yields 0.05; 5.72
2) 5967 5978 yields -0.03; 6.14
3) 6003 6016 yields -0.02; 6.05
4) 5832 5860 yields -0.04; 6.24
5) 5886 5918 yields 0.10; 5.45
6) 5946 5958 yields 0.05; 5.73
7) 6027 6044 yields -0.03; 6.11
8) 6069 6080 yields -0.04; 6.16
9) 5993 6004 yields 0.00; 5.95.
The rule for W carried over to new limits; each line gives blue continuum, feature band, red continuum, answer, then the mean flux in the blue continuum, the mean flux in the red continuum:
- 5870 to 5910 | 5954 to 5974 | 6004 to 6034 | -0.02 mag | 5.51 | 6.06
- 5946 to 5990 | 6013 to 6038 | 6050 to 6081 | -0.02 mag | 5.97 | 6.04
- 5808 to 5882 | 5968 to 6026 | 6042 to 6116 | 0.00 mag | 6.2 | 6.04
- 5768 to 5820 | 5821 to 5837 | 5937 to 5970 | -0.10 mag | 5.95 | 5.89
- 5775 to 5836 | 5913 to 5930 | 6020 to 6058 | 0.05 mag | 6.07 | 6.1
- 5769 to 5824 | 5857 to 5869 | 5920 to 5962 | -0.04 mag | 5.97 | 5.89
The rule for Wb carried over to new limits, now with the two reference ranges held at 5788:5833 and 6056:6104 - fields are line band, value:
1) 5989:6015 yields -0.1 angstrom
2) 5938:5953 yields 0.5 angstrom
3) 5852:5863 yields 0.0 angstrom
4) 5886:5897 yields 2.1 angstrom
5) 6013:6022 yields -0.1 angstrom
